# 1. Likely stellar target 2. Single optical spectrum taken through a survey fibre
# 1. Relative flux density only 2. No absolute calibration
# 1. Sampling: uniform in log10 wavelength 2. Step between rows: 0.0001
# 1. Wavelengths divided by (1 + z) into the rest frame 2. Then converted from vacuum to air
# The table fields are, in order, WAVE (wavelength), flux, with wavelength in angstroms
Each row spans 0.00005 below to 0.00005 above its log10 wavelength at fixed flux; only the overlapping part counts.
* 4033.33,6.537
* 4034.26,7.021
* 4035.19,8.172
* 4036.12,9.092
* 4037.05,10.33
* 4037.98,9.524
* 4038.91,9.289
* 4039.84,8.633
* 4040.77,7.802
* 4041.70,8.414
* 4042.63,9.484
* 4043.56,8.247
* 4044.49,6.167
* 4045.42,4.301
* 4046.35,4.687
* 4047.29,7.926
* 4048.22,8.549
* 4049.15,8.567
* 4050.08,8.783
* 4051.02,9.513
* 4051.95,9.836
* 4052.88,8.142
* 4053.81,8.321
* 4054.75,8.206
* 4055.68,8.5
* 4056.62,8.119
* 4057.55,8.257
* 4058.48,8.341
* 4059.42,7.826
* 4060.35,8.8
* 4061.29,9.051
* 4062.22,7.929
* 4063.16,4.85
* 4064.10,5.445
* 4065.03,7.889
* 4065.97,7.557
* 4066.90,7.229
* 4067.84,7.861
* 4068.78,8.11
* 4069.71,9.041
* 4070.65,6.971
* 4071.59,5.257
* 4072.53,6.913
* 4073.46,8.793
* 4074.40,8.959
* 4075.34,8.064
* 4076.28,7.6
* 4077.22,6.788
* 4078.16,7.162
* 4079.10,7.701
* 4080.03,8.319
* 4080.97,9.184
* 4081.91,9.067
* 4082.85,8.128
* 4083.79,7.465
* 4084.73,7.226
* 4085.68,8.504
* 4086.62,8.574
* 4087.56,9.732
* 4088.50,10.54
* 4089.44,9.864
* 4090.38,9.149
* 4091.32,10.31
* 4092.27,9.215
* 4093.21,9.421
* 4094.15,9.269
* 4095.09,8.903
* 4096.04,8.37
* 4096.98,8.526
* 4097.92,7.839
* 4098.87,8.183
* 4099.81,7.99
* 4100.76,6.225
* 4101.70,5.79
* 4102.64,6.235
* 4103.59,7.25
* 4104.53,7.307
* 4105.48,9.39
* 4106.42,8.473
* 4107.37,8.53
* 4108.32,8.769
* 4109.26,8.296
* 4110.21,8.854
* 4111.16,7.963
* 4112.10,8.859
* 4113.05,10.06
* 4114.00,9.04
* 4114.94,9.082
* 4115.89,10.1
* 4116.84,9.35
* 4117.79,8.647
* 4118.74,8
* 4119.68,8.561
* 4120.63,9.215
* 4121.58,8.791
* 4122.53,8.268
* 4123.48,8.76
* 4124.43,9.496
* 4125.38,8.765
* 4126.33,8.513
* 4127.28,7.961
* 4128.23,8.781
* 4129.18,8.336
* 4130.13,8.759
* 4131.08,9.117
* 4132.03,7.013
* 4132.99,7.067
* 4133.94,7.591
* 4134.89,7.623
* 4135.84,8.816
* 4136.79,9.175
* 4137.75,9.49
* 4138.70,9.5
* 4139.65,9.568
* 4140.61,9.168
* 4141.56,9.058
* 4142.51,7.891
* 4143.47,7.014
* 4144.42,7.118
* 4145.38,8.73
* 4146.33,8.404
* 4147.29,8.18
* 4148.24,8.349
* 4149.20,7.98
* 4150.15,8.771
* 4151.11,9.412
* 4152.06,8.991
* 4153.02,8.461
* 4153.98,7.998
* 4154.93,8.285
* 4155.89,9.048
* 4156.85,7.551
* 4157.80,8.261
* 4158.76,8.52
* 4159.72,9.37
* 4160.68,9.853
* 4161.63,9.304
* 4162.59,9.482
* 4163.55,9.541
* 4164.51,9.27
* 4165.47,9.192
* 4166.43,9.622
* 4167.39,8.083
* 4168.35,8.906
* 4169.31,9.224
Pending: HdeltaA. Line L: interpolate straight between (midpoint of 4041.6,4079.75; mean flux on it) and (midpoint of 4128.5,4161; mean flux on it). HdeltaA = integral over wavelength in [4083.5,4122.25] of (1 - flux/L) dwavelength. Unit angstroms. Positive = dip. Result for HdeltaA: -2.23 angstroms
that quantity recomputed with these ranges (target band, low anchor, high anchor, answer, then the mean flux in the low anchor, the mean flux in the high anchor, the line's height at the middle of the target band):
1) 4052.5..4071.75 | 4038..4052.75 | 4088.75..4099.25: 1.5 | 8.06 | 9.04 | 8.4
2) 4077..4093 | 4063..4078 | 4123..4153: -2.2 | 7.38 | 8.5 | 7.62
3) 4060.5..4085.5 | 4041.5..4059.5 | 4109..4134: 1.7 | 8.01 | 8.66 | 8.21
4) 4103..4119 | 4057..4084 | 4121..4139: -0.8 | 7.75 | 8.51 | 8.27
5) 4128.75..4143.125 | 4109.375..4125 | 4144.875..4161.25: 0.4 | 8.92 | 8.6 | 8.75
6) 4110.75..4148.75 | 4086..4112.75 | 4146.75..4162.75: 0.0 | 8.5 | 8.68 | 8.6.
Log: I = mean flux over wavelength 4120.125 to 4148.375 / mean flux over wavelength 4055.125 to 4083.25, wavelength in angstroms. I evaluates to 1.09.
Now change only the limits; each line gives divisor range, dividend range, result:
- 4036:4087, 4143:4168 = 1.08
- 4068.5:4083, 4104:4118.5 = 1.12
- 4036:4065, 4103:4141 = 1.07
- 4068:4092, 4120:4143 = 1.04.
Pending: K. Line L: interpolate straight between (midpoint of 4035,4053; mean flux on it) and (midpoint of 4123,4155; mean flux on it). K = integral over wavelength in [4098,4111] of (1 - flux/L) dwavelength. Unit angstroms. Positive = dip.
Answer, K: 0.94 angstroms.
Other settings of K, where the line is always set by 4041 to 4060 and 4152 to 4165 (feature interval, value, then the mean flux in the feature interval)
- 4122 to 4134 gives 0.3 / 8.37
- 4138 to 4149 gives 0.3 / 8.46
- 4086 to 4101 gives -1.0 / 8.92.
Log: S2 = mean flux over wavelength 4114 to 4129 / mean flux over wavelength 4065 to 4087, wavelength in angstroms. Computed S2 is 1.1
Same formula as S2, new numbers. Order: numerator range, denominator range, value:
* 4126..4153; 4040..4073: 1.09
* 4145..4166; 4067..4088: 1.10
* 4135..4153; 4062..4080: 1.17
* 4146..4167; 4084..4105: 1.05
